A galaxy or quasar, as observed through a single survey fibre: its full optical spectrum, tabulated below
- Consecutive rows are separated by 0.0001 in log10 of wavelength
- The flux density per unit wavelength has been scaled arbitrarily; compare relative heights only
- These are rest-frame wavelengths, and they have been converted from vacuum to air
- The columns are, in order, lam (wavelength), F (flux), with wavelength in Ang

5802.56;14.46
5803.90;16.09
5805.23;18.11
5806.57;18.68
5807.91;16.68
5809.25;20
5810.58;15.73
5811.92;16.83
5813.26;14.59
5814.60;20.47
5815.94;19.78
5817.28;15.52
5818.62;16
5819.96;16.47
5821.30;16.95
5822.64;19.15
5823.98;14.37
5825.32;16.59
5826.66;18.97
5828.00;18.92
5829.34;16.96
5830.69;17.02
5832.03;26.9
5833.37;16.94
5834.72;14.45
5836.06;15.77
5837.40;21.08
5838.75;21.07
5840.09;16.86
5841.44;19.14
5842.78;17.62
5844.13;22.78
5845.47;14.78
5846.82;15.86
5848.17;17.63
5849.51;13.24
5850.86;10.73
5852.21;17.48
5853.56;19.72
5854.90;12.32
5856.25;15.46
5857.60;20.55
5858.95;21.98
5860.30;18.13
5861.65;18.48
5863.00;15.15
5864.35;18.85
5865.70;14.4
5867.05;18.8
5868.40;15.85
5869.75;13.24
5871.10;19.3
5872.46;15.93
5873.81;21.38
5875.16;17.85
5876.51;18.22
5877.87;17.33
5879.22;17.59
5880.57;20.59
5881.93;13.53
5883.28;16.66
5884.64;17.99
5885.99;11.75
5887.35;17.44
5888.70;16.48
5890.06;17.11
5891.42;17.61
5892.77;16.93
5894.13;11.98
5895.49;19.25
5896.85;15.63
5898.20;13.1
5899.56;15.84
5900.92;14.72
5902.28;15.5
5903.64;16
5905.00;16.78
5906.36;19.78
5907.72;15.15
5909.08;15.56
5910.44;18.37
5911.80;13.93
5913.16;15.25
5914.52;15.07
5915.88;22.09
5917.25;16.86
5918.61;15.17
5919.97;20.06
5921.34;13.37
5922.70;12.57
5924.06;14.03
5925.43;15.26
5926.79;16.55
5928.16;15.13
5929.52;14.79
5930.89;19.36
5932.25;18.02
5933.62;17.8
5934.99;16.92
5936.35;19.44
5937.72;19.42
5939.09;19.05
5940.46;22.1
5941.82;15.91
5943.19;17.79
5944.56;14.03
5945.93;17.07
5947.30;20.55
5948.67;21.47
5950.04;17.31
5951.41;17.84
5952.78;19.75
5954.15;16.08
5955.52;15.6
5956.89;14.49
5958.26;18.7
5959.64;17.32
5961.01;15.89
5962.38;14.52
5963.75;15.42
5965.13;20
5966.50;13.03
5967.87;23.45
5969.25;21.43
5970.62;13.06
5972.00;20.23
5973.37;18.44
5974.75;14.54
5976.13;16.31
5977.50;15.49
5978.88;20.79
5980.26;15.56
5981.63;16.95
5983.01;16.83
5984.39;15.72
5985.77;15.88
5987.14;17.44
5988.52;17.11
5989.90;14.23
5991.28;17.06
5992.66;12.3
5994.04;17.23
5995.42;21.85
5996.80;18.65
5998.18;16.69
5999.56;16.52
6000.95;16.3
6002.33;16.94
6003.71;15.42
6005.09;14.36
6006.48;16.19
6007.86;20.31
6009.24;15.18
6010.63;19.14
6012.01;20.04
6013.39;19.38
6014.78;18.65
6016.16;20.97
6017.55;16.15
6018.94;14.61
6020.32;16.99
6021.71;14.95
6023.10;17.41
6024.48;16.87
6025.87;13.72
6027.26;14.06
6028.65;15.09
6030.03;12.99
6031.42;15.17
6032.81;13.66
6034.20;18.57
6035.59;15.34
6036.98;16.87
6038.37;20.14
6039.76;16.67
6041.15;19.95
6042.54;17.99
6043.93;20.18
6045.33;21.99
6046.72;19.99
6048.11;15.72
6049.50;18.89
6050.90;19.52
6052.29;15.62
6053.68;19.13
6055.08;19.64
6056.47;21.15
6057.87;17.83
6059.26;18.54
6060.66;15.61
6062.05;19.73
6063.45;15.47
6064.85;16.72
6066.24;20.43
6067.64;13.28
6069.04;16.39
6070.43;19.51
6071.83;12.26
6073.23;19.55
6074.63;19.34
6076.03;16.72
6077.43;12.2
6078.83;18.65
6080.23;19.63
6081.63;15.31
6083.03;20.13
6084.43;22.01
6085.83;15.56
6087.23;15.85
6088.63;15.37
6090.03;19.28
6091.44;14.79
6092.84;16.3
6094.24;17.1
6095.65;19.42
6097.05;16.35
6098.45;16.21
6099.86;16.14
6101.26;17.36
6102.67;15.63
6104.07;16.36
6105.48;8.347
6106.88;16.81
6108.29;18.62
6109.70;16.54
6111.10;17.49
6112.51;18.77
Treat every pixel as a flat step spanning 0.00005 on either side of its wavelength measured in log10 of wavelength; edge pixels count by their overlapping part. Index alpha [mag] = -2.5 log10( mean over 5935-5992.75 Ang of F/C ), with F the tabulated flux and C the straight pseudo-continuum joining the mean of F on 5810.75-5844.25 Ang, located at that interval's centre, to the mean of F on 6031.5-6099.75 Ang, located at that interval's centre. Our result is 0.03 mag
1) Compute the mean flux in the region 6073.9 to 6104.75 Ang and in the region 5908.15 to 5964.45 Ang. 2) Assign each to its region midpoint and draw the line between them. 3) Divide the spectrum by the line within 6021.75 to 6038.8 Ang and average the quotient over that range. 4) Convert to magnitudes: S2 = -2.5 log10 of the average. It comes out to 0.09 mag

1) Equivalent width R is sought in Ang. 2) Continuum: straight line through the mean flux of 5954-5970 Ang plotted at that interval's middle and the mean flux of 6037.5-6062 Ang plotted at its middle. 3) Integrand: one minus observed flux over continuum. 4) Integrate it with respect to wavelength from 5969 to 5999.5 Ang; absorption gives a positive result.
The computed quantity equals 1.2 Ang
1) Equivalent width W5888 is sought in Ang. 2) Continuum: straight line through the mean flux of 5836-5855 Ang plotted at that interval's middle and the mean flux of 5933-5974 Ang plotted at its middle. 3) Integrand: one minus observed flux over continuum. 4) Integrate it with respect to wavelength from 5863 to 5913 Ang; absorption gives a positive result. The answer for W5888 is 2.7 Ang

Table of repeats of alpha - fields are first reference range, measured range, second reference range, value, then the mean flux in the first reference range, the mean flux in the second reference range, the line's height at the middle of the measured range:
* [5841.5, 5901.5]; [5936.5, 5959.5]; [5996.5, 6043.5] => -0.07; 16.8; 16.8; 16.8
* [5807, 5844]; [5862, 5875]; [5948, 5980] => 0.04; 17.9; 17.4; 17.7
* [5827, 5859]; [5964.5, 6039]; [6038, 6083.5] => 0.06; 17.6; 18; 17.9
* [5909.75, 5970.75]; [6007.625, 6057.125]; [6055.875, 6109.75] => -0.03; 17.2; 17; 17.1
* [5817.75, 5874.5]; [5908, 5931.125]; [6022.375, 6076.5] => 0.09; 17.5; 17.4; 17.4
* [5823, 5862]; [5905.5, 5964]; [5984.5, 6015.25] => 0.02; 17.7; 17.1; 17.3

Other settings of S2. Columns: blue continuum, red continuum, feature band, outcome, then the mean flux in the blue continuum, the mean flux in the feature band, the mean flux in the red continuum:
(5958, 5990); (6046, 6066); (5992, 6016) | 0.00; 17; 17.5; 18.2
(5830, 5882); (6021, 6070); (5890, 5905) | 0.11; 17.6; 15.8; 17.3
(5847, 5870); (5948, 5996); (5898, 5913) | 0.06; 16.6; 15.9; 17.1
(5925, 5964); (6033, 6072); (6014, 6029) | 0.09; 17.4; 16.3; 18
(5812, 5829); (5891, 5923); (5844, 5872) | 0.00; 17.3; 16.8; 16.1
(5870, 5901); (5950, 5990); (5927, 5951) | -0.07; 16.7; 18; 17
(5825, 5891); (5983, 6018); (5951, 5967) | 0.04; 17.4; 16.6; 17.2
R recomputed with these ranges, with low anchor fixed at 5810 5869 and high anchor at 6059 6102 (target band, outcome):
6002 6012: 0.1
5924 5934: 0.5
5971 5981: 0.0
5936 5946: -0.5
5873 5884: -0.3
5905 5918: 0.3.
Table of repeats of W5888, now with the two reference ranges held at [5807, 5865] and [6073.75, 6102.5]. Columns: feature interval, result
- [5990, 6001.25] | 0.23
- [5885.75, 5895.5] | 0.79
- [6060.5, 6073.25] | 0.29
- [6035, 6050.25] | -1.16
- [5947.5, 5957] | -0.26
